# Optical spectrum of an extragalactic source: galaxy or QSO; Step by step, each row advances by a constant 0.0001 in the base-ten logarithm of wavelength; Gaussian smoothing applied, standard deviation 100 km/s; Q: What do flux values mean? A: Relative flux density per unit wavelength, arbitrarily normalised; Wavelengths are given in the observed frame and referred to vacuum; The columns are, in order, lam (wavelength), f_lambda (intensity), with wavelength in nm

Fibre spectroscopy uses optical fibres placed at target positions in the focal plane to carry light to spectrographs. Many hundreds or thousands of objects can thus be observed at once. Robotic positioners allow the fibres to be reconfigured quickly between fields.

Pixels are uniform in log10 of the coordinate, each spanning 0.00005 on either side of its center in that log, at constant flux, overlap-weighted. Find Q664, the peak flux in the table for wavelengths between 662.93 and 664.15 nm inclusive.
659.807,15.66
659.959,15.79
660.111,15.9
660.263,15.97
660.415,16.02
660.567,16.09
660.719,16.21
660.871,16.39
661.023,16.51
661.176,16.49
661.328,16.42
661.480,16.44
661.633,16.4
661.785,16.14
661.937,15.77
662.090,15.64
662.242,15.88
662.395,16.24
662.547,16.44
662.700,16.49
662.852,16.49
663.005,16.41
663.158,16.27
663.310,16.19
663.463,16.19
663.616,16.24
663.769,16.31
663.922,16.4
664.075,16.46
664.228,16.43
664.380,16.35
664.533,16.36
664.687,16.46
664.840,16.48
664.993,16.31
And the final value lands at 16.46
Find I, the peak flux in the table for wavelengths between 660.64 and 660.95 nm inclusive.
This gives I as 16.39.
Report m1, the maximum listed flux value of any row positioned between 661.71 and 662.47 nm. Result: 16.24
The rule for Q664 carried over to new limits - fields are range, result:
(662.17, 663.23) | 16.49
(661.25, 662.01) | 16.44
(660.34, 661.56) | 16.51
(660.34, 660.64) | 16.09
